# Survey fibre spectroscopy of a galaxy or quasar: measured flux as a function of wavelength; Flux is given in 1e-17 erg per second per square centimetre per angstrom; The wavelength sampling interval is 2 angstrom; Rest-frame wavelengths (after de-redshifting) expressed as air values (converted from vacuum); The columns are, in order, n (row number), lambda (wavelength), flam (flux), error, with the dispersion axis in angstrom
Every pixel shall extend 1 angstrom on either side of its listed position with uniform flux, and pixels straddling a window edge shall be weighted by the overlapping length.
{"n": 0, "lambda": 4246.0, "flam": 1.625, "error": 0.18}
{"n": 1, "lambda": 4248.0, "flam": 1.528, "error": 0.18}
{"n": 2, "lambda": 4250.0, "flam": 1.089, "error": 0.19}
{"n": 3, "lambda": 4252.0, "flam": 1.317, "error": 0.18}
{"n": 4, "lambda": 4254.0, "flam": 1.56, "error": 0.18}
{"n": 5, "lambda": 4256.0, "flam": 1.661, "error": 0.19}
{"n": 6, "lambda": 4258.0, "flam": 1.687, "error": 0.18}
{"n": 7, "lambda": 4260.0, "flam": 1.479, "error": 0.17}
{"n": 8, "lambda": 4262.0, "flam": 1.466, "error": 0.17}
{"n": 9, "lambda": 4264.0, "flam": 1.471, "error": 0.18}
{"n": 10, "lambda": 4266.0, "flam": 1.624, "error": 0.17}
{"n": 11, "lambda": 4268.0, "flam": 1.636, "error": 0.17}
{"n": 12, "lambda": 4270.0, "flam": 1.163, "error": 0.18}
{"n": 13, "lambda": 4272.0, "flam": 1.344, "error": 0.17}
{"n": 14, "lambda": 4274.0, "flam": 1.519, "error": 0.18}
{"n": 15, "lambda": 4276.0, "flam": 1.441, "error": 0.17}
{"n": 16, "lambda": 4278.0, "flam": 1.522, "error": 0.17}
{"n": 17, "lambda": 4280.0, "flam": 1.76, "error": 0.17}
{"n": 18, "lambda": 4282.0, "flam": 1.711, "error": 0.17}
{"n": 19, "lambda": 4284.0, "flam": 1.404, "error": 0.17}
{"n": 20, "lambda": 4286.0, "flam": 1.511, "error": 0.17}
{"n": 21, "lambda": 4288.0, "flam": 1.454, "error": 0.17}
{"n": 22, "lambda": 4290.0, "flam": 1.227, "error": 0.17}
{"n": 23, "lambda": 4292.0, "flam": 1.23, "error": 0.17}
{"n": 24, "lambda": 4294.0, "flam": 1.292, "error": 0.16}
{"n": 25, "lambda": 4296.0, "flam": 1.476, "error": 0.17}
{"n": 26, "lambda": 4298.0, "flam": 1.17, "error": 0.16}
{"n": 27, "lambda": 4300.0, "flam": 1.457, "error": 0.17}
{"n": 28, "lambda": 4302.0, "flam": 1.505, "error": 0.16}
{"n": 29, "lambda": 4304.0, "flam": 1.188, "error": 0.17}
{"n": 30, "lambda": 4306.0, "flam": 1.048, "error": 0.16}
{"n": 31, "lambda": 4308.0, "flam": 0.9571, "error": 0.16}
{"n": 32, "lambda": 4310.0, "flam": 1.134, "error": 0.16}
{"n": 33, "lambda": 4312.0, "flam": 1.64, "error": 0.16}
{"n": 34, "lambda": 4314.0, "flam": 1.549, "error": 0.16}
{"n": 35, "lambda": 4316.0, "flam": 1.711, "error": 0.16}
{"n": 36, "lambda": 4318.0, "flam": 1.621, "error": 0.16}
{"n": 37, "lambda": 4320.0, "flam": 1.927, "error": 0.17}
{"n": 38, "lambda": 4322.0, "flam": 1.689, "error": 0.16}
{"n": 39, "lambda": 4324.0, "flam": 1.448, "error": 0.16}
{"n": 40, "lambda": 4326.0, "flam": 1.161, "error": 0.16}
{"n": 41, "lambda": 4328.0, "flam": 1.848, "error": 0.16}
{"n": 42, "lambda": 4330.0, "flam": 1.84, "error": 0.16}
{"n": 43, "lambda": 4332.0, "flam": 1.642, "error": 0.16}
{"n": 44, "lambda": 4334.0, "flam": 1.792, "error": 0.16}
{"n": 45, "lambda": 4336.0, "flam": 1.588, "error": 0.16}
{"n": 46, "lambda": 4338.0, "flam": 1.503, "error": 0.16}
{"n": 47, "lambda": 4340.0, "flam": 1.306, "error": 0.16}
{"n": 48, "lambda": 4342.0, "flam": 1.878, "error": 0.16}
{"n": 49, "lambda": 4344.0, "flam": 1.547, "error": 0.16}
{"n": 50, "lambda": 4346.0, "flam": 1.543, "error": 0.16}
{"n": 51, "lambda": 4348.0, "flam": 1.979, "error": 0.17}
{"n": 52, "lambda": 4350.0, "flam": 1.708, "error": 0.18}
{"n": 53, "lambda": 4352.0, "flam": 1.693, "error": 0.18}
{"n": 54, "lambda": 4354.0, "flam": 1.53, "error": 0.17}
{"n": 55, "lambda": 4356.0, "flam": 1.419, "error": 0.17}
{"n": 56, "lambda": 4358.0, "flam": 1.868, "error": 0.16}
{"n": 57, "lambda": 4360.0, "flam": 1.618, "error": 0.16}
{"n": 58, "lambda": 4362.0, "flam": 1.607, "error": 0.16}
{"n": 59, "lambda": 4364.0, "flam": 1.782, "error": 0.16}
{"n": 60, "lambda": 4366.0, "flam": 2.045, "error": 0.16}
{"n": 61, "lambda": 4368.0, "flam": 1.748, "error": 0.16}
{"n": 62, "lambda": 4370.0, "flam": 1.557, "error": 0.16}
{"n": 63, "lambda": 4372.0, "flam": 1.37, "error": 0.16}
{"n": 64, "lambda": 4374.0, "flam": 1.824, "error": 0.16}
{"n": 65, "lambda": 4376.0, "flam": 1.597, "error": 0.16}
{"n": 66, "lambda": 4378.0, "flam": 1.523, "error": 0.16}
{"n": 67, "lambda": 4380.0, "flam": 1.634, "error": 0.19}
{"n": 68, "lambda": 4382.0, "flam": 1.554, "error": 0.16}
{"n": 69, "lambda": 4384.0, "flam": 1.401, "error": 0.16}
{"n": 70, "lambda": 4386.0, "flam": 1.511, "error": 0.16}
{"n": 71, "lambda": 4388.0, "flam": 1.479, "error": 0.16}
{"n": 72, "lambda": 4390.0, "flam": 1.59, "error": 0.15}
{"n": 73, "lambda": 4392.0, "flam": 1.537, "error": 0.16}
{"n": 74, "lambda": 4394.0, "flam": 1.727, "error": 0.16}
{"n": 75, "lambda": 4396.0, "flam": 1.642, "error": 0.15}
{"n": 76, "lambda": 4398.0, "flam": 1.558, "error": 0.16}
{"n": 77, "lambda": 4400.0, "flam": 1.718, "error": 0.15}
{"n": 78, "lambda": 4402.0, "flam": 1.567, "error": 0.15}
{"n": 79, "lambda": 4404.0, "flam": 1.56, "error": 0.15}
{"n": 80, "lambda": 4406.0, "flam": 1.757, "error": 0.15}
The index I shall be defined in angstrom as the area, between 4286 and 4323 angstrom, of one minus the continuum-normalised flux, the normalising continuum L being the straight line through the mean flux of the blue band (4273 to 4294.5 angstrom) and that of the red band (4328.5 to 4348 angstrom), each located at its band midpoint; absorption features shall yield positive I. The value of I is 3.1 angstrom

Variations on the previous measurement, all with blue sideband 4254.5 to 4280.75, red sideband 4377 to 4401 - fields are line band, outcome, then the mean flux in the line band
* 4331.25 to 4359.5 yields -1.6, 1.64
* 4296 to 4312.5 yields 2.9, 1.26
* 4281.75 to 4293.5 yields 1.0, 1.4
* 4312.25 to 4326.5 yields -0.6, 1.6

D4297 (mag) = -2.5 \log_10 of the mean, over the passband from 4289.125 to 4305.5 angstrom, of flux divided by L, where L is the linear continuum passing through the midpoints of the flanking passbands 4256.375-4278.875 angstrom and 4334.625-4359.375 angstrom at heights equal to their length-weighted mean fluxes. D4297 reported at 0.178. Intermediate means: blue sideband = 1.49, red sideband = 1.63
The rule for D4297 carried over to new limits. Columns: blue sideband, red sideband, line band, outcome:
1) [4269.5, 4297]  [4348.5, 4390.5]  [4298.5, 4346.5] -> 0.01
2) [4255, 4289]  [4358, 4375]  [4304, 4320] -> 0.14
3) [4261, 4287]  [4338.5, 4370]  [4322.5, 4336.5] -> 0.00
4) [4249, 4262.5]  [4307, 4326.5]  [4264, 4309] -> 0.06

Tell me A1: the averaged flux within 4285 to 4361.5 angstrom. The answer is 1.52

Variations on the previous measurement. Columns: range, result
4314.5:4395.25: 1.63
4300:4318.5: 1.37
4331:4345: 1.61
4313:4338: 1.65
